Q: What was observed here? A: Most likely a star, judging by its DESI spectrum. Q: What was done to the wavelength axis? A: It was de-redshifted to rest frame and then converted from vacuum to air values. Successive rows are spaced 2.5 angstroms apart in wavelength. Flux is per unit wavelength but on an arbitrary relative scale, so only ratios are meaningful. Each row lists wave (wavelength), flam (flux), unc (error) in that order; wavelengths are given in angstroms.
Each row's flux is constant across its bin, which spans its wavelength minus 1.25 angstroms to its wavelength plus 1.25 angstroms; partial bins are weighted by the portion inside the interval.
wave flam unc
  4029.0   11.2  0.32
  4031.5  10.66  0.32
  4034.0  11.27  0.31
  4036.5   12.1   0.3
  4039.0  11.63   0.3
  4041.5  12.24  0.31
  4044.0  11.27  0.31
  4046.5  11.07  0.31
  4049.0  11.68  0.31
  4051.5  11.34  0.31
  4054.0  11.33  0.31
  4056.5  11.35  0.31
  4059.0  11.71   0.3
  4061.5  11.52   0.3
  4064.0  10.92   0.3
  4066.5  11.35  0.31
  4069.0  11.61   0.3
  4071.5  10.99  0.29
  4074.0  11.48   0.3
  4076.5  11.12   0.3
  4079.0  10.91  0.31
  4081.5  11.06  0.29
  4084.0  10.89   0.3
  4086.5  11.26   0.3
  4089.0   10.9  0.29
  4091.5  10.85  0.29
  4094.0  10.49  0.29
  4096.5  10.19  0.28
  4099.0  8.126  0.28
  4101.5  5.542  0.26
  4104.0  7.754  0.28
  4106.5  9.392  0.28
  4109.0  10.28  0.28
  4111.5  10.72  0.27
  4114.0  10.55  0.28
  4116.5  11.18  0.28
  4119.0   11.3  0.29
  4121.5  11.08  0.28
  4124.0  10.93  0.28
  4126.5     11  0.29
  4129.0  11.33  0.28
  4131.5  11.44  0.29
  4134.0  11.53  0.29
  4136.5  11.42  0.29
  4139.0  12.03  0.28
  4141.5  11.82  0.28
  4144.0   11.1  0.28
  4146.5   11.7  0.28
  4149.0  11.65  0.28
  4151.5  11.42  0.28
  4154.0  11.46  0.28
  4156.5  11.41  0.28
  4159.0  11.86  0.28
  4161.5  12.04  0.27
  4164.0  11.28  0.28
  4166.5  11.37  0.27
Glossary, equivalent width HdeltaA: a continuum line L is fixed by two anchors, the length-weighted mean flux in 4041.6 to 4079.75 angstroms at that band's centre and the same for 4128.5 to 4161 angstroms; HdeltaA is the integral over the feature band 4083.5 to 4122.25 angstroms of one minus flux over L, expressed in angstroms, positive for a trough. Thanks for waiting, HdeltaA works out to 4.9 angstroms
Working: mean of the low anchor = 11.3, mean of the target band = 10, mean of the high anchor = 11.6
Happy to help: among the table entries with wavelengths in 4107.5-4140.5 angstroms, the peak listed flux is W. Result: 12.03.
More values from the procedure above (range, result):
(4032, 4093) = 12.24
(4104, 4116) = 10.72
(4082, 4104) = 11.26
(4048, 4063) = 11.71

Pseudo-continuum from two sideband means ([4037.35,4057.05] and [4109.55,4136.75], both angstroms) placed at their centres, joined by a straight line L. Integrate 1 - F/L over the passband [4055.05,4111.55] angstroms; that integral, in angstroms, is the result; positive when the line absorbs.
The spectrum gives 4.3 angstroms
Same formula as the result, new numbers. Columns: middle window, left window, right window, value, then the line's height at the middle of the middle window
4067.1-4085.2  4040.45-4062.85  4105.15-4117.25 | -0.2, 11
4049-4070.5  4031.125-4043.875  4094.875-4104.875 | -2.3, 10.3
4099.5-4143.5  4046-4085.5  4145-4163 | 3.8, 11.5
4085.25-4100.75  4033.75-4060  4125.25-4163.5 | 1.9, 11.5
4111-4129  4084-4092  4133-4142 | 0.7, 11.4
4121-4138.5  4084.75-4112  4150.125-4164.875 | -1.1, 10.6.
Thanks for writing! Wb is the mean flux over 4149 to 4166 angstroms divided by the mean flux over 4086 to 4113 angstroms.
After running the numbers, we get 1.2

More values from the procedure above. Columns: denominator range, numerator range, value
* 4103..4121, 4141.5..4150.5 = 1.13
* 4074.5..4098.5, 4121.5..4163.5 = 1.07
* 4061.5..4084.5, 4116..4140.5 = 1.01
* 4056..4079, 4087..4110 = 0.82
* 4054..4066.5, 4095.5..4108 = 0.72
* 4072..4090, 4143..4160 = 1.04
